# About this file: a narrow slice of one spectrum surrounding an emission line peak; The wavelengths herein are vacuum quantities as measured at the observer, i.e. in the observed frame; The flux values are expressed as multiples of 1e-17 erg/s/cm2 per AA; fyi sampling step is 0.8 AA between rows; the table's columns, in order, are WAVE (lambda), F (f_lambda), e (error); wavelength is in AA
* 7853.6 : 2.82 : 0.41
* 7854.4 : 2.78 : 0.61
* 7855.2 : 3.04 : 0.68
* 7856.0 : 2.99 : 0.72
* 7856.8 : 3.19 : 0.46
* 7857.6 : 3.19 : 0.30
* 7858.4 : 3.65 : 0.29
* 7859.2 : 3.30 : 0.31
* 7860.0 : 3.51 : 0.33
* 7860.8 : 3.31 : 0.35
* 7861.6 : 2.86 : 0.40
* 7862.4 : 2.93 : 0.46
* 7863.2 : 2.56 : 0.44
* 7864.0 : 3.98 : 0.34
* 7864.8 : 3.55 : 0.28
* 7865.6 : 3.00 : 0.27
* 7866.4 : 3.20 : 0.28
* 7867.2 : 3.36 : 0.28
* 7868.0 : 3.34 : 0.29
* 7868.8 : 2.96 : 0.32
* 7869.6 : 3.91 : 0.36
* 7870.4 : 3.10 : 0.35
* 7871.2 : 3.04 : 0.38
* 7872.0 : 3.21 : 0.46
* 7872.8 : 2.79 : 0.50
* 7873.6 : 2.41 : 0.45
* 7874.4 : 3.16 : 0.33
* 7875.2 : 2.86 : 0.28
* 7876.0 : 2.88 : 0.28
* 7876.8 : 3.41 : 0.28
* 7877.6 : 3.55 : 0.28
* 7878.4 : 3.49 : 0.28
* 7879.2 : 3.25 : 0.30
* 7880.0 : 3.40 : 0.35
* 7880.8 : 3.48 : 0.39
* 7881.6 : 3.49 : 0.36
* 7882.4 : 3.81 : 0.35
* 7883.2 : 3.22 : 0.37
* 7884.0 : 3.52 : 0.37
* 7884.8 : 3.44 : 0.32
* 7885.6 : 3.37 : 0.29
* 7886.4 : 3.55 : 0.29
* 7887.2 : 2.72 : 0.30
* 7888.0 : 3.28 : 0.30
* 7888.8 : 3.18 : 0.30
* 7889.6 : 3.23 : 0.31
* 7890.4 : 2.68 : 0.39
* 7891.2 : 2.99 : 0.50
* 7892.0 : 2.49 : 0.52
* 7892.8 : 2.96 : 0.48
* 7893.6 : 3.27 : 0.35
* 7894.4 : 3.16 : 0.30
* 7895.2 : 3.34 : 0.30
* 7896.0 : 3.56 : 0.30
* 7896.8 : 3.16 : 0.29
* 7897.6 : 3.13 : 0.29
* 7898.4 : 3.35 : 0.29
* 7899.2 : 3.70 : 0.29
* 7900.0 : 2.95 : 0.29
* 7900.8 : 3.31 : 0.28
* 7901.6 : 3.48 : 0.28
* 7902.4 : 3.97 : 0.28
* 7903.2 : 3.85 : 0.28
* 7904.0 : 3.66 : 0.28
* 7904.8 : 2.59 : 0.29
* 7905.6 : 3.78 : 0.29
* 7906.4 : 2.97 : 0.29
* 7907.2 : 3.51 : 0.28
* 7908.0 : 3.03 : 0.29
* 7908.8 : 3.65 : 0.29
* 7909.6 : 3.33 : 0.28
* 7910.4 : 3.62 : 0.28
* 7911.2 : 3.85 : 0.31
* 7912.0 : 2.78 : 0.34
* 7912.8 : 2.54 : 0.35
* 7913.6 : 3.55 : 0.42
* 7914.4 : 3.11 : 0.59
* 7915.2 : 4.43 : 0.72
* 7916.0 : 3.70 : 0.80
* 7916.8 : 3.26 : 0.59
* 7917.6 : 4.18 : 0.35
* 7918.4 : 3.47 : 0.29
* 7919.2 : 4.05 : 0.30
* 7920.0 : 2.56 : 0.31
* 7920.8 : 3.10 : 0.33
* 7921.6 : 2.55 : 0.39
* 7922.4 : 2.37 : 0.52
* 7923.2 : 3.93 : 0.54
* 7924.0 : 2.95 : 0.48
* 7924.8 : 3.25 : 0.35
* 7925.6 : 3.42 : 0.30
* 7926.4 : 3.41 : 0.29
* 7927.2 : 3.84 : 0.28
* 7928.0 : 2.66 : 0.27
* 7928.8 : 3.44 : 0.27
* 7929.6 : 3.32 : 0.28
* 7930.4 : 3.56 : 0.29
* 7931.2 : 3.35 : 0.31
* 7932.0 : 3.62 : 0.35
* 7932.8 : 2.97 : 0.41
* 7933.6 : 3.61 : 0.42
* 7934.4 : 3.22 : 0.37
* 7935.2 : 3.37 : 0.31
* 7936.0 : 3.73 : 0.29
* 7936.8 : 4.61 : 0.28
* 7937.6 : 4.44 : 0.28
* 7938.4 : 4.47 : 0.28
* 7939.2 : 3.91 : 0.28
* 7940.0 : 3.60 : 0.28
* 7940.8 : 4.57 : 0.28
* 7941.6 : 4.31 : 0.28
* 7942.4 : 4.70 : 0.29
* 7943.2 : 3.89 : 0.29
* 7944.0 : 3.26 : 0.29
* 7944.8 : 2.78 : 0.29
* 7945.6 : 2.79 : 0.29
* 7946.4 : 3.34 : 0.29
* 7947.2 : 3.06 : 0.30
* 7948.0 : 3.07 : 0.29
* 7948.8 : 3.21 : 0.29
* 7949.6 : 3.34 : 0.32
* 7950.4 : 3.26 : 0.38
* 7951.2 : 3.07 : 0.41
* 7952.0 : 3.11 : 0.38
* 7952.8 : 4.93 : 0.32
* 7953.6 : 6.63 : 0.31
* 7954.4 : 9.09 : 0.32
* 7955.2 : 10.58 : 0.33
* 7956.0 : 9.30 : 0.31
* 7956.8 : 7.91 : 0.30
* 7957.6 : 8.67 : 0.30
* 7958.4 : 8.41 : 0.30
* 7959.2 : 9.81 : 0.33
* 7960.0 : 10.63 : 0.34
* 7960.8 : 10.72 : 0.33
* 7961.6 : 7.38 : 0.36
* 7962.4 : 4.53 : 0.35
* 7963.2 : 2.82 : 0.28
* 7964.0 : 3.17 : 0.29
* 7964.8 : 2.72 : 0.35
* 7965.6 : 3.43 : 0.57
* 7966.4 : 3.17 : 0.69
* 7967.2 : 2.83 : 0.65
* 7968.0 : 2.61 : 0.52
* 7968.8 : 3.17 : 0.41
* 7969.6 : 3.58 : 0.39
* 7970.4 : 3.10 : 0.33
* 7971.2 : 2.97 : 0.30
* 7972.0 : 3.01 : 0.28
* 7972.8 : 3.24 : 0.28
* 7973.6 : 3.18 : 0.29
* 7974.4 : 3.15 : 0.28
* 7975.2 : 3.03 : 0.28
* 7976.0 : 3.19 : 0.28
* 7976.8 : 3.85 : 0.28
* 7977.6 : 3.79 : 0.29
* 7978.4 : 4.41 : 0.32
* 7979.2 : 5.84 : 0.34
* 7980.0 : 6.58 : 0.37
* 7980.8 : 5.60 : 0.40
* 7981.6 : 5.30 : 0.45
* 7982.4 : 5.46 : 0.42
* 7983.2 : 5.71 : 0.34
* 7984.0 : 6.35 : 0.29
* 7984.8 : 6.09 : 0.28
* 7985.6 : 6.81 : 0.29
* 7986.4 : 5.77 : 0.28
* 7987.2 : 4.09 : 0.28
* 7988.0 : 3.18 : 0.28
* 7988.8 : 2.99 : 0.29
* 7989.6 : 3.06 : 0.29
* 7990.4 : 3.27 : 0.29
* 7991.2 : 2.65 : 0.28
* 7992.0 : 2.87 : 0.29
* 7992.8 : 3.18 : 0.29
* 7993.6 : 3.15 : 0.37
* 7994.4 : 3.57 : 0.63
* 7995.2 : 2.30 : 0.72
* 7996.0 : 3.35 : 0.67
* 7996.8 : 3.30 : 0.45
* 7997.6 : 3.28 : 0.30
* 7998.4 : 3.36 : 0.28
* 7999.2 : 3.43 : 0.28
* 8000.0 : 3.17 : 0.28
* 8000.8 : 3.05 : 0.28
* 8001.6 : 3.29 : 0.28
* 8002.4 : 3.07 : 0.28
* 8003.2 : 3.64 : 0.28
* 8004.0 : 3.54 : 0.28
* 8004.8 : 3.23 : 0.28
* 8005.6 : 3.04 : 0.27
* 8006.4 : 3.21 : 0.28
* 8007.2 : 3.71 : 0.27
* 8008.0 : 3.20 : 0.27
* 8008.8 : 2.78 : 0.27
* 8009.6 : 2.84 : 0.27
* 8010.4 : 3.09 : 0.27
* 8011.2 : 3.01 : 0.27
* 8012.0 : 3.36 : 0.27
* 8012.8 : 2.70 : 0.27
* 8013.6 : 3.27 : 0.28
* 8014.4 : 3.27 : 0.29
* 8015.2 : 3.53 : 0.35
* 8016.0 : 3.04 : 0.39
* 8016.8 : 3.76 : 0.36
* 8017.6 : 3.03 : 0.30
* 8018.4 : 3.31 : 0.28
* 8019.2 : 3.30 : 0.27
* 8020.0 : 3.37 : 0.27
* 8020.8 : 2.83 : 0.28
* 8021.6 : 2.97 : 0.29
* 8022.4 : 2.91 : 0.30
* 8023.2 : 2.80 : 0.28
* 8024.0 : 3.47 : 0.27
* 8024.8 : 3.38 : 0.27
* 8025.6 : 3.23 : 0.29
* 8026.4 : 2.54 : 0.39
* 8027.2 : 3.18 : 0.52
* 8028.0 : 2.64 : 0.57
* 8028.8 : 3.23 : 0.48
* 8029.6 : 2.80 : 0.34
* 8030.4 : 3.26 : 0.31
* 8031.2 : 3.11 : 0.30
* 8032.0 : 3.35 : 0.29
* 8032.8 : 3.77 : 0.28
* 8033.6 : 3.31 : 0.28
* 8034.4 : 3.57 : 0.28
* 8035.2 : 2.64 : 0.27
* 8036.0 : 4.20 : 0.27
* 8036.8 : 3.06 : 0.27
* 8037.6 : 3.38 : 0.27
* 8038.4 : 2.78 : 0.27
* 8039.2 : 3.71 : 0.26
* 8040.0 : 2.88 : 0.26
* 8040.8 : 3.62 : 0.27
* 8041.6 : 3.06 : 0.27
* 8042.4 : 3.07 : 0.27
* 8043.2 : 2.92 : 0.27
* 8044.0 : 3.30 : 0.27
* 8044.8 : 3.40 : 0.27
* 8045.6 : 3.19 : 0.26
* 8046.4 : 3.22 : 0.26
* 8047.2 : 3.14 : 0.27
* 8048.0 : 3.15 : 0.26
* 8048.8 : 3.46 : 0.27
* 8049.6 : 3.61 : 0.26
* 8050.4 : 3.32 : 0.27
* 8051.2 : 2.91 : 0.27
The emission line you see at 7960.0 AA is H-alpha 6563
